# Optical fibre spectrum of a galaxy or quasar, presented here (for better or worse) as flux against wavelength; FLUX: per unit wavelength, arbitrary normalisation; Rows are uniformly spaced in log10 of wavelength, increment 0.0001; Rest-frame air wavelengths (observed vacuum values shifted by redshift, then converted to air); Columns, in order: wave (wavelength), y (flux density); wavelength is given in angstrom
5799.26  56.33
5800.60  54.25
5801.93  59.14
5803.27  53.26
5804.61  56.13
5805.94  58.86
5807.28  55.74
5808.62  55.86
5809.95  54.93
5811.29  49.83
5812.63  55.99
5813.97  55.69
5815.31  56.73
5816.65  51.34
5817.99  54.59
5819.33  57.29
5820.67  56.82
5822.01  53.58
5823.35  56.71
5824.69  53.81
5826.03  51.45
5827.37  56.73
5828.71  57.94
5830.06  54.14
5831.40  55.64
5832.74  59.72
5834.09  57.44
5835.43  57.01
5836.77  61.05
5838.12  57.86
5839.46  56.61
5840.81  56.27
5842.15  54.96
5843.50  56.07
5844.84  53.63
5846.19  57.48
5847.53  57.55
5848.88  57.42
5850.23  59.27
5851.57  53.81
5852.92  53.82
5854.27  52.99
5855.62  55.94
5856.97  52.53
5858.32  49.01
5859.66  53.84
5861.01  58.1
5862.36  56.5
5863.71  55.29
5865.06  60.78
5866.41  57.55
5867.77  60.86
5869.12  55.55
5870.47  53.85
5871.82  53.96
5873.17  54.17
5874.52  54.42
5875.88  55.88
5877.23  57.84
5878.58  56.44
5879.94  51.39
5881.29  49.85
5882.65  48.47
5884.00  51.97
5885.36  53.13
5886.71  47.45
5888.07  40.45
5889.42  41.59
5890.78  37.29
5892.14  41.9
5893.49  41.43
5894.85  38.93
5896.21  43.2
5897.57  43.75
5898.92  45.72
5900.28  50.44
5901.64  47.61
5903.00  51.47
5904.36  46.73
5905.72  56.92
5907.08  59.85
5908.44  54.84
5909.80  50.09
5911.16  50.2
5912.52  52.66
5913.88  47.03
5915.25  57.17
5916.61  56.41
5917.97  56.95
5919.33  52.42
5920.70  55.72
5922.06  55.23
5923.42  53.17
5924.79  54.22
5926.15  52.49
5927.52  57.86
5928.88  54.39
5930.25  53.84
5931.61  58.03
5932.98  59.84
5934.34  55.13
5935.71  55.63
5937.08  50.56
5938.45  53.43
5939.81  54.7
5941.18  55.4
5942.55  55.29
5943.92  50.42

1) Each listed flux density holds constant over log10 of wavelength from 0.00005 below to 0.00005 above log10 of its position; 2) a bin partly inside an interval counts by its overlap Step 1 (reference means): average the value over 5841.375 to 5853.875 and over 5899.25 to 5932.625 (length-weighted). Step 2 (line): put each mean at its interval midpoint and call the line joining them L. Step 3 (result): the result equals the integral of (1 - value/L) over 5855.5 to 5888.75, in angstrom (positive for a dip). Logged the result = 0.8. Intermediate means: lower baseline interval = 56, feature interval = 53.8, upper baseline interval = 53.5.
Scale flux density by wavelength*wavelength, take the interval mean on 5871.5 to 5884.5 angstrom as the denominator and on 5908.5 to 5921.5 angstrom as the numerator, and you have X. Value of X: 1.01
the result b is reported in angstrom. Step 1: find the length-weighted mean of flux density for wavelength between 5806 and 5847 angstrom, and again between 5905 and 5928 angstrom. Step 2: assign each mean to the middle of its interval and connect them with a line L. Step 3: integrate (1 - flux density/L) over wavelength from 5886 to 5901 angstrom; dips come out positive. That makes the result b 3.2 angstrom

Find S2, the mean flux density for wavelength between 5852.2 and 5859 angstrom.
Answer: 52.9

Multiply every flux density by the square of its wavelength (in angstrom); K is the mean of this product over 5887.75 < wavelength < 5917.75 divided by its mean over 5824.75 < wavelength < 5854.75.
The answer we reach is 0.88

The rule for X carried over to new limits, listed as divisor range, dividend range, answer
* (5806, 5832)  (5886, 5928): 0.93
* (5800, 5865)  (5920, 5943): 1.02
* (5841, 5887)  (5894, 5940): 0.97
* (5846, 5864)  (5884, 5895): 0.80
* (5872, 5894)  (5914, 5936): 1.14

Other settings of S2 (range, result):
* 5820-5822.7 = 55.2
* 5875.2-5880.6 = 55.4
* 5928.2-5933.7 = 56.6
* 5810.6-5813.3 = 52.8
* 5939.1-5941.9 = 55.1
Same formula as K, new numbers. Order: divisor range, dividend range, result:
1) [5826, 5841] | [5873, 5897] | 0.85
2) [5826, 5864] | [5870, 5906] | 0.88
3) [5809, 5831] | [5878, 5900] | 0.86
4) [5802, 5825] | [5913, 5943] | 1.03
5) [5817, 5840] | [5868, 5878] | 1.00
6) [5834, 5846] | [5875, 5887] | 0.94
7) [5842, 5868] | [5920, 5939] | 1.01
